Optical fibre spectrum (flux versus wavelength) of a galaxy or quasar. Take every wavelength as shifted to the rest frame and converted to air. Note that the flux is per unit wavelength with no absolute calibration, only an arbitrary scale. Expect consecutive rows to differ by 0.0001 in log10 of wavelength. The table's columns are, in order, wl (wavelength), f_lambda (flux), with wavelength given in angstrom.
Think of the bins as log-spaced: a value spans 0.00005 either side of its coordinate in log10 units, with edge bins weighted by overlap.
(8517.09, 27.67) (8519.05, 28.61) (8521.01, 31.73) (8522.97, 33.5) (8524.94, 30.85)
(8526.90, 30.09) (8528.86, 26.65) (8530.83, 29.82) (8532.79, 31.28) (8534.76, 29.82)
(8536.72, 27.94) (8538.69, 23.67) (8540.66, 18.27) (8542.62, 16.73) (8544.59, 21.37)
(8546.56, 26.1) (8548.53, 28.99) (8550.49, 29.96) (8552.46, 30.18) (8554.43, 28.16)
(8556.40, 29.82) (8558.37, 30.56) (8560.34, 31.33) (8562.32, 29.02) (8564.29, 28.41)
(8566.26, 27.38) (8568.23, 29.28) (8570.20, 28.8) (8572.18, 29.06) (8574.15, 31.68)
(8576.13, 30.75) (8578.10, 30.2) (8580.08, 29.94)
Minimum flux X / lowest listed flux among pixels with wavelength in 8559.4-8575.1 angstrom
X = 27.38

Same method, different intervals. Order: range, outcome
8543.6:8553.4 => 21.37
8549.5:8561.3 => 28.16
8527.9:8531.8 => 26.65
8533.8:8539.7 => 23.67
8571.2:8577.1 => 29.06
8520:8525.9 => 30.85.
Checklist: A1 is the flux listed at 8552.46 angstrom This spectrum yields 30.18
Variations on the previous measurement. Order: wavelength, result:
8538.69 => 23.67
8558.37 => 30.56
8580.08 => 29.94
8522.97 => 33.5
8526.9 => 30.09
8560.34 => 31.33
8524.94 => 30.85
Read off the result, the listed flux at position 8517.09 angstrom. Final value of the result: 27.67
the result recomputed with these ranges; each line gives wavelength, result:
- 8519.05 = 28.61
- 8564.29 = 28.41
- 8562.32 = 29.02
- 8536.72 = 27.94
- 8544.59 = 21.37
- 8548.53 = 28.99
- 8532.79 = 31.28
